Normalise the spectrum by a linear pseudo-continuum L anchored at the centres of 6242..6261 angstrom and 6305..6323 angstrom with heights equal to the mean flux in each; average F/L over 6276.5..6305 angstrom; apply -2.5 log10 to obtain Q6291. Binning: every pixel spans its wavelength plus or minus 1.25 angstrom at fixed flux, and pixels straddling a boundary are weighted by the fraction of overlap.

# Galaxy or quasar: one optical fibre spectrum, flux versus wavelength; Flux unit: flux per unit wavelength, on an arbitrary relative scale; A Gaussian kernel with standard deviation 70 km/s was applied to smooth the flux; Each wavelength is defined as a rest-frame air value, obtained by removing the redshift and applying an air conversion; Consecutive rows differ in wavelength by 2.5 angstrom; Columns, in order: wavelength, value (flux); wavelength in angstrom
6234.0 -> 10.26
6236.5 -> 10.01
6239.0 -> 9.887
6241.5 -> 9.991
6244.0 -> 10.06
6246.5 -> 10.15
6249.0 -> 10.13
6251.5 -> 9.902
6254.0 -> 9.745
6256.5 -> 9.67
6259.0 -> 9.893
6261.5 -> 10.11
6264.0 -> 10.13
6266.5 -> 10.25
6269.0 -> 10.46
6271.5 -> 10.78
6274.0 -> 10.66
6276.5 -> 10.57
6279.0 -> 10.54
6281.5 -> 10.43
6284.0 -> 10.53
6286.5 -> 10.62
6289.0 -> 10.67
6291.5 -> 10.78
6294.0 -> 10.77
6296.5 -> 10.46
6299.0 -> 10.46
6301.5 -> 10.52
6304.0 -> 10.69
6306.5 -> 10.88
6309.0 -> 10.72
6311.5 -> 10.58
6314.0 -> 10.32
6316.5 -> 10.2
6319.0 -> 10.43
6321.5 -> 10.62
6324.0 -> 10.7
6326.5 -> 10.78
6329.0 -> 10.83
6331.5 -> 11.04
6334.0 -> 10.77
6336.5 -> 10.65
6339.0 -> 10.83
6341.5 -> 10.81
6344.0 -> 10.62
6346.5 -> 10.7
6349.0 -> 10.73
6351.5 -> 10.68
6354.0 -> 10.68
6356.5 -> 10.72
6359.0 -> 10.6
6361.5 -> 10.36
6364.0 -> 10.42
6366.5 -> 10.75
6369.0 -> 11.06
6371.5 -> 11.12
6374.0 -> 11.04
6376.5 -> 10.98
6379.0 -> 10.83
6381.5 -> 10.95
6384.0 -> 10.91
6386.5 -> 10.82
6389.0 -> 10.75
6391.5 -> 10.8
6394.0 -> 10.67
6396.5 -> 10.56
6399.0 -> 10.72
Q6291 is -0.03 mag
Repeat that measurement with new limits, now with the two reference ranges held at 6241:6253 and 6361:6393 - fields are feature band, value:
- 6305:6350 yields -0.01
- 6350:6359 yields 0.00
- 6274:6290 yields -0.03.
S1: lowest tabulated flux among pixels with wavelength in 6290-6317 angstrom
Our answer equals 10.2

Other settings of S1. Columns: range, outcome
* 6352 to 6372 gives 10.36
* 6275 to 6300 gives 10.43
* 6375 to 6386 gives 10.83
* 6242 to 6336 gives 9.67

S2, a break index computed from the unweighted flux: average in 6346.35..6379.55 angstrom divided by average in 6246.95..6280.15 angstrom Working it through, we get 1.1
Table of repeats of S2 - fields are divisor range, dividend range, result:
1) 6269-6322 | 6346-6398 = 1.02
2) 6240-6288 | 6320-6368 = 1.04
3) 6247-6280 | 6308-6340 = 1.04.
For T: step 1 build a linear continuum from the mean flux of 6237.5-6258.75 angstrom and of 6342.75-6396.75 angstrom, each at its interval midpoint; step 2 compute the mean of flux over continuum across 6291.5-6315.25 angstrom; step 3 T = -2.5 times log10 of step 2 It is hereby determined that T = -0.03 mag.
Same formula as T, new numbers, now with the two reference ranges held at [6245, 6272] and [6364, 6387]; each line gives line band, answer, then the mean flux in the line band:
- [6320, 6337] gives -0.02 mag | 10.8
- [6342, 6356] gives 0.00 mag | 10.7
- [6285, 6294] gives -0.04 mag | 10.7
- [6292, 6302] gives -0.02 mag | 10.6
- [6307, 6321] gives 0.00 mag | 10.5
